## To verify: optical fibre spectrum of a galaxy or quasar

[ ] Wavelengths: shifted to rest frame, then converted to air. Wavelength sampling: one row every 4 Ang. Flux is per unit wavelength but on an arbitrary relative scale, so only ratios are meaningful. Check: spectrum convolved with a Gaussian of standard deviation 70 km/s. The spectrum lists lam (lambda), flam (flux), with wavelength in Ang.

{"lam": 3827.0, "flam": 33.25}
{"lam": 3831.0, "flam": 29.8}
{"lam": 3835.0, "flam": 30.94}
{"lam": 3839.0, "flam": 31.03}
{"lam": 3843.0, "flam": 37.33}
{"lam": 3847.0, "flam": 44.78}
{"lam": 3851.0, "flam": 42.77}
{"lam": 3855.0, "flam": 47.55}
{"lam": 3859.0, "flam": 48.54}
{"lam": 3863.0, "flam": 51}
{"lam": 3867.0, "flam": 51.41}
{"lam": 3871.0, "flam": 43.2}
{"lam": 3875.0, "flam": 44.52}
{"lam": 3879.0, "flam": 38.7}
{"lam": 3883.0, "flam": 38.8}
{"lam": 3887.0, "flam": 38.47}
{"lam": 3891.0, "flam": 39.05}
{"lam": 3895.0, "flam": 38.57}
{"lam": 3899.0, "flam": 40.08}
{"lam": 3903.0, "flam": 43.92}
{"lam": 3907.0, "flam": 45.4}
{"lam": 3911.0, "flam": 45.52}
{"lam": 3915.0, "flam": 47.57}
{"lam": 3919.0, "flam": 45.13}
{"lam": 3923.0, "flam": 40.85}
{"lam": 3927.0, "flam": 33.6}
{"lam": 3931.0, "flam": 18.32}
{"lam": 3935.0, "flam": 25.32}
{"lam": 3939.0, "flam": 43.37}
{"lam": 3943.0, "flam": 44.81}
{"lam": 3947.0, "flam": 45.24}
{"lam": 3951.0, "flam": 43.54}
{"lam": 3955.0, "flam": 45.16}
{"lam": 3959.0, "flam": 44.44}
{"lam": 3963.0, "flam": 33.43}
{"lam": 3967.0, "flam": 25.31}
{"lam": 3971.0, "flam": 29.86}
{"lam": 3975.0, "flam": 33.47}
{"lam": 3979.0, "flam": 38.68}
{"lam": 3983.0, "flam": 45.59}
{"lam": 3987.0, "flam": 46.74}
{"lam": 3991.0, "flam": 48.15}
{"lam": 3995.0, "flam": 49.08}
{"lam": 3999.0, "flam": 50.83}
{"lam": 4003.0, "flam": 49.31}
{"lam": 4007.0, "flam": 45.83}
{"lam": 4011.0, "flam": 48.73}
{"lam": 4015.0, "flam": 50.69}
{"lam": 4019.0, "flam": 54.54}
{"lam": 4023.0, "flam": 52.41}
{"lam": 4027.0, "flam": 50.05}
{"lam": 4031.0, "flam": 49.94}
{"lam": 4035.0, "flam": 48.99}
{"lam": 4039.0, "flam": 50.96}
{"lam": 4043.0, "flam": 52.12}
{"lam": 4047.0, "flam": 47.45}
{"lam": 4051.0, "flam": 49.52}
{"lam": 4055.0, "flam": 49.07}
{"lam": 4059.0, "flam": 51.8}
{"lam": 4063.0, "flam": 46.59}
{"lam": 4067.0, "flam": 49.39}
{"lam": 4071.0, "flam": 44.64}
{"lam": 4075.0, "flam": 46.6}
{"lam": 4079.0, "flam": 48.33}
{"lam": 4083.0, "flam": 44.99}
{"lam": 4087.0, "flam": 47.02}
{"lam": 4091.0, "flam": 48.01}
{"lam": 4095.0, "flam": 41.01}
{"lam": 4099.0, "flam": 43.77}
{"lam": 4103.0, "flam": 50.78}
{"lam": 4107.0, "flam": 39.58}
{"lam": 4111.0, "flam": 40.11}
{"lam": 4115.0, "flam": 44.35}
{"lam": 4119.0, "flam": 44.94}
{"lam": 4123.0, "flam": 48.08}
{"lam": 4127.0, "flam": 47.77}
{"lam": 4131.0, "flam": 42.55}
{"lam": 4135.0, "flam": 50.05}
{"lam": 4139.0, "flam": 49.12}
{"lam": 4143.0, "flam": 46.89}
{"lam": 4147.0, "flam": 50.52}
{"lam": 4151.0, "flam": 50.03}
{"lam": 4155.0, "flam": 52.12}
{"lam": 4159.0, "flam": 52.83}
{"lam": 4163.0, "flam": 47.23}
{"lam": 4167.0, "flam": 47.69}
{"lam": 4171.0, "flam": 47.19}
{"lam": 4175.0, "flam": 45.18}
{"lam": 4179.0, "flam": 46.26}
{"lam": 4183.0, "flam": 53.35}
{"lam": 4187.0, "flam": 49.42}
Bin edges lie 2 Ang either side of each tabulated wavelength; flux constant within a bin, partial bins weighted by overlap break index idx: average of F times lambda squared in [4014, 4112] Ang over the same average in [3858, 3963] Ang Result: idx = 1.2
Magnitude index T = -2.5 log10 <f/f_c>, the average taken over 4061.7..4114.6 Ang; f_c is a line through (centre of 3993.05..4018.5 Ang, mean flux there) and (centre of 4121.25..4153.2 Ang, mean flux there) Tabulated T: 0.07 mag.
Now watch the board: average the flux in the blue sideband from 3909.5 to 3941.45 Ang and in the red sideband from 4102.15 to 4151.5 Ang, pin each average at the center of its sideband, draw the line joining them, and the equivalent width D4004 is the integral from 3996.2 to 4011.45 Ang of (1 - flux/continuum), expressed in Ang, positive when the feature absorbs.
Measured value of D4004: -2.9 Ang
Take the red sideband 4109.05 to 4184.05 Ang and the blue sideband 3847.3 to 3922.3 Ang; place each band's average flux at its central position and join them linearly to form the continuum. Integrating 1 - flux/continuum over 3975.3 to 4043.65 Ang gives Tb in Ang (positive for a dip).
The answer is -4.3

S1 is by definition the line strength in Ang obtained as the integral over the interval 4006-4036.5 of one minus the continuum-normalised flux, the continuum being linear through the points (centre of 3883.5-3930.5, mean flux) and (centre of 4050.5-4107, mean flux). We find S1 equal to -3.7 Ang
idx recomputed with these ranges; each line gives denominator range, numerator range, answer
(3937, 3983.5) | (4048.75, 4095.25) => 1.28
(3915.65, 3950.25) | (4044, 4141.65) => 1.34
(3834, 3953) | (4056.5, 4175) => 1.28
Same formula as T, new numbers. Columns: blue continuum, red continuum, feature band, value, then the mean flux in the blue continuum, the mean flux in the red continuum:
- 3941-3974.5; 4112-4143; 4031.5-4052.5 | -0.17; 38.7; 46.5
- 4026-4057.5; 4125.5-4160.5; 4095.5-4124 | 0.12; 49.8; 49.1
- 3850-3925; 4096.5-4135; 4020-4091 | -0.10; 43.8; 44.9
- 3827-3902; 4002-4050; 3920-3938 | 0.39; 40.8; 50.1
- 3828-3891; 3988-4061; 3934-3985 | 0.20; 41.1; 49.9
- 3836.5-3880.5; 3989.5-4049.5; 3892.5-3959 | 0.14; 43.6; 50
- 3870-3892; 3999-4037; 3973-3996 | 0.10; 40.4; 50.1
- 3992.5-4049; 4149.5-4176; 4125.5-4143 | 0.04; 50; 49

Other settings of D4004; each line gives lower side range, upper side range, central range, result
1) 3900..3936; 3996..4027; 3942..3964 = 0.0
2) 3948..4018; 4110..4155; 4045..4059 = -1.3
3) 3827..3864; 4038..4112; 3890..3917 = -0.9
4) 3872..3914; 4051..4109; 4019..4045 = -3.3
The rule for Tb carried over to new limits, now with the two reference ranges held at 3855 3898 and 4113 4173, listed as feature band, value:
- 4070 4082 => 0.1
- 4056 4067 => -0.6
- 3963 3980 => 5.1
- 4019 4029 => -1.3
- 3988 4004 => -1.3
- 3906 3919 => -0.6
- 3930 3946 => 3.5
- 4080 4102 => 0.8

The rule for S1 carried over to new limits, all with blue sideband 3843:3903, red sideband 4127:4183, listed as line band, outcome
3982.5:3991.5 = -0.30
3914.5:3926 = 0.24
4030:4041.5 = -0.95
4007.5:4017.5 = -0.78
